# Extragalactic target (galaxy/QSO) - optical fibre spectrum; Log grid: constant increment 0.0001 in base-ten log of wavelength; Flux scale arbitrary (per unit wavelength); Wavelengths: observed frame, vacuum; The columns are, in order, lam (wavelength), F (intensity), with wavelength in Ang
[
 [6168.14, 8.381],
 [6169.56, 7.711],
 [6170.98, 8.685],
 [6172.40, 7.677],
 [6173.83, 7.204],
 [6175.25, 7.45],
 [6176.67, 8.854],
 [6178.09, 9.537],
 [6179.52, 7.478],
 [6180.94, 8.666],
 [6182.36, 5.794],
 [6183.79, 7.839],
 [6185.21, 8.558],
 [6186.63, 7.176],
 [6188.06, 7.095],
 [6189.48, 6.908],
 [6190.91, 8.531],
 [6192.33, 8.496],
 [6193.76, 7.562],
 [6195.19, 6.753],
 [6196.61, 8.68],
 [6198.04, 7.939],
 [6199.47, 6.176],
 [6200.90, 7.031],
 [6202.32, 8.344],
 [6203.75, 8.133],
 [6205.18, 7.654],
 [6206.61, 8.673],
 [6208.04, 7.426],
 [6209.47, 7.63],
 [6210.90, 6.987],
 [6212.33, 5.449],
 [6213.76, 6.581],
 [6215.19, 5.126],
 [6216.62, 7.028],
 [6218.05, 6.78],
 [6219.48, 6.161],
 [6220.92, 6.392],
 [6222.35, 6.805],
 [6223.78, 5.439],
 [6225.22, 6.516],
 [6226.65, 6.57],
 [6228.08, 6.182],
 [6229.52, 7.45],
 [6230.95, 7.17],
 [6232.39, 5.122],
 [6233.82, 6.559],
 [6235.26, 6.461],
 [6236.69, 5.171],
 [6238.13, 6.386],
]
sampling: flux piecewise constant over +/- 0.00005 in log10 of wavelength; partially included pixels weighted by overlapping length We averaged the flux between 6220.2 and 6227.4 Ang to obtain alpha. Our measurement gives 6.35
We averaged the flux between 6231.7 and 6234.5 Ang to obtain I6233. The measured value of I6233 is 5.85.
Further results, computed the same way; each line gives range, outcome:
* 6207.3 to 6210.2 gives 7.53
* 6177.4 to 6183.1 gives 7.85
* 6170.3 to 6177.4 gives 7.97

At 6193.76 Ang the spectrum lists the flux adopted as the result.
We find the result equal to 7.562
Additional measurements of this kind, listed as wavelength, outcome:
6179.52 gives 7.478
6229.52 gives 7.45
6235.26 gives 6.461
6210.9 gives 6.987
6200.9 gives 7.031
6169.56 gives 7.711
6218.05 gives 6.78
